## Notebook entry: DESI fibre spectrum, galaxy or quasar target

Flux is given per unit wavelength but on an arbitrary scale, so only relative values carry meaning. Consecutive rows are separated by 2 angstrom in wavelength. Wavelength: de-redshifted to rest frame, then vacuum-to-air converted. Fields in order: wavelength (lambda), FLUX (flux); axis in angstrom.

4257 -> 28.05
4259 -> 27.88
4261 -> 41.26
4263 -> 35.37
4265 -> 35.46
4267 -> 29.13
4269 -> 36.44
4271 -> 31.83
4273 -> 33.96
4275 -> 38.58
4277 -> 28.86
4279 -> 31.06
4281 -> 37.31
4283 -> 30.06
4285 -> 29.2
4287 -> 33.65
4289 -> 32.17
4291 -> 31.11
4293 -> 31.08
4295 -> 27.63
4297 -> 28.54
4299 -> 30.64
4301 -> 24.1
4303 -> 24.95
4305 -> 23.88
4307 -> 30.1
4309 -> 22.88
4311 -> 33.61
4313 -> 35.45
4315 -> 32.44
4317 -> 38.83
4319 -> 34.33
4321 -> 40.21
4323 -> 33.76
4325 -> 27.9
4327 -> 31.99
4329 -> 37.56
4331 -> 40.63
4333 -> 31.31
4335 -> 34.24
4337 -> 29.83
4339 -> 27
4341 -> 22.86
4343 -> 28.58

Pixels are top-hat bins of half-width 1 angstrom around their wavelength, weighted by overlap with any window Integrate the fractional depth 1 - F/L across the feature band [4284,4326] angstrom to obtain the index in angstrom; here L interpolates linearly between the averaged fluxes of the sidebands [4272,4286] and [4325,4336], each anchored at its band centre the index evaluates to 3.5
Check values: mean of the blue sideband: 32.7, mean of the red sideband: 34.5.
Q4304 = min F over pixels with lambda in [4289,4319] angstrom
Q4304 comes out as 22.88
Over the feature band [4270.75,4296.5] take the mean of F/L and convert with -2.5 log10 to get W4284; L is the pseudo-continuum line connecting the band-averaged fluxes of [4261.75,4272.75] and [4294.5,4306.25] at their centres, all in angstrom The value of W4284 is -0.06 mag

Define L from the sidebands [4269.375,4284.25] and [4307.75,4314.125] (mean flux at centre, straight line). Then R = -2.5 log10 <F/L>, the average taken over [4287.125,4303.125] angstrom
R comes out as 0.092 mag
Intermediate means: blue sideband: 33.2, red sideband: 30.7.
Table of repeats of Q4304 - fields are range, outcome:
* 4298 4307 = 23.88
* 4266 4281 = 28.86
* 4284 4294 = 29.2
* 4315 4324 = 32.44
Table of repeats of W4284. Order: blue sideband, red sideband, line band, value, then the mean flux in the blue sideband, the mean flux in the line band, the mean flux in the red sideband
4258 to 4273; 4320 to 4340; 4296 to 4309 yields 0.25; 33.9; 26.7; 33.4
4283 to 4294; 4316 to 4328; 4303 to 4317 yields 0.12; 31.3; 30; 34.5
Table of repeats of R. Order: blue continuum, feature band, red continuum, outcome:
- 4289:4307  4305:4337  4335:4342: -0.19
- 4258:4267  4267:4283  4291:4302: -0.04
